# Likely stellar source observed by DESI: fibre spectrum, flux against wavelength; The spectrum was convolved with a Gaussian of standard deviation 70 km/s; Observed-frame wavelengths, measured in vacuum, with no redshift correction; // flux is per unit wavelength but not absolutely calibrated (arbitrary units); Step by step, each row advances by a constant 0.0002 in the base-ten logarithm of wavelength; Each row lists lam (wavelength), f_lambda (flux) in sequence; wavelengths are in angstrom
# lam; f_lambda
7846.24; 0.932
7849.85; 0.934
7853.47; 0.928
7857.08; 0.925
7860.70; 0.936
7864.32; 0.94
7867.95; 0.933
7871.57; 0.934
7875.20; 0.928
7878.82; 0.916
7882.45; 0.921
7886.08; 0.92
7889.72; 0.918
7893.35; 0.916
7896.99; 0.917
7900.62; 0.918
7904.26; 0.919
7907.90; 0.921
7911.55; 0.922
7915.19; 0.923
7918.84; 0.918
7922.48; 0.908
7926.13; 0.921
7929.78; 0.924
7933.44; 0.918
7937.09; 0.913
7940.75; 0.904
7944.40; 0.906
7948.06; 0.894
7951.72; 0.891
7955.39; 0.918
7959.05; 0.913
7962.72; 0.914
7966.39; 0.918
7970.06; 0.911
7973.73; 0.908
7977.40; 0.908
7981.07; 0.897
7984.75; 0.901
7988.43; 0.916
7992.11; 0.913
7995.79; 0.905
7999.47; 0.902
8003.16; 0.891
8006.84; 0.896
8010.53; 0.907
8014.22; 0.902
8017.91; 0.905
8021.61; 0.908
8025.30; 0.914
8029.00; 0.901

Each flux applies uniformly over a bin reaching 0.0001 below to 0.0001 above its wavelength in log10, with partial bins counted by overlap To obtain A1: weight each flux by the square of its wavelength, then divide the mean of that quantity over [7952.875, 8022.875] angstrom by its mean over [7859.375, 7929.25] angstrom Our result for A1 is 1.0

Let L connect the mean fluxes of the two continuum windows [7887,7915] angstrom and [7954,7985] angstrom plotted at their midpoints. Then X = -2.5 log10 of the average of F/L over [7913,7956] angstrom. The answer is 0.00 mag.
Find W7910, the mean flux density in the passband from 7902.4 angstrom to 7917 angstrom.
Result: 0.921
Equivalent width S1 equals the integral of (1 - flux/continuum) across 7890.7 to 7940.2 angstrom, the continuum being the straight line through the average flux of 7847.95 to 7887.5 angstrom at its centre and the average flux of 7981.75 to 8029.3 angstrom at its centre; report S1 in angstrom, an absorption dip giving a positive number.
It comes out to 0.1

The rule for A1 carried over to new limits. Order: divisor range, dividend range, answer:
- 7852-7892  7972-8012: 1.01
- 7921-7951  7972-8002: 1.01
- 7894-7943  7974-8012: 1.00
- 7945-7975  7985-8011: 1.01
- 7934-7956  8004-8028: 1.02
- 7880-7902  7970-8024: 1.01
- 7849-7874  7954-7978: 1.01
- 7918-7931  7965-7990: 1.00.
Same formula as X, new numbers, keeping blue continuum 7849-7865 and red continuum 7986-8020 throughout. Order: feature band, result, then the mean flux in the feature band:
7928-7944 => 0.00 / 0.914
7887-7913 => 0.01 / 0.918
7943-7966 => 0.01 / 0.906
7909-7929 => 0.00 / 0.919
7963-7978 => 0.00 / 0.912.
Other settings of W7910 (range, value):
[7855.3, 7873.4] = 0.933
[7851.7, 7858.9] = 0.927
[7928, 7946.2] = 0.913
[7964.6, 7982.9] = 0.909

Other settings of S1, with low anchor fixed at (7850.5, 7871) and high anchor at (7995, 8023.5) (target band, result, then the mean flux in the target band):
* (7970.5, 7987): 0.1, 0.905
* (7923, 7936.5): 0.0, 0.919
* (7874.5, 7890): 0.1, 0.92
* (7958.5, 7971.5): 0.0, 0.914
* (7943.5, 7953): 0.2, 0.897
